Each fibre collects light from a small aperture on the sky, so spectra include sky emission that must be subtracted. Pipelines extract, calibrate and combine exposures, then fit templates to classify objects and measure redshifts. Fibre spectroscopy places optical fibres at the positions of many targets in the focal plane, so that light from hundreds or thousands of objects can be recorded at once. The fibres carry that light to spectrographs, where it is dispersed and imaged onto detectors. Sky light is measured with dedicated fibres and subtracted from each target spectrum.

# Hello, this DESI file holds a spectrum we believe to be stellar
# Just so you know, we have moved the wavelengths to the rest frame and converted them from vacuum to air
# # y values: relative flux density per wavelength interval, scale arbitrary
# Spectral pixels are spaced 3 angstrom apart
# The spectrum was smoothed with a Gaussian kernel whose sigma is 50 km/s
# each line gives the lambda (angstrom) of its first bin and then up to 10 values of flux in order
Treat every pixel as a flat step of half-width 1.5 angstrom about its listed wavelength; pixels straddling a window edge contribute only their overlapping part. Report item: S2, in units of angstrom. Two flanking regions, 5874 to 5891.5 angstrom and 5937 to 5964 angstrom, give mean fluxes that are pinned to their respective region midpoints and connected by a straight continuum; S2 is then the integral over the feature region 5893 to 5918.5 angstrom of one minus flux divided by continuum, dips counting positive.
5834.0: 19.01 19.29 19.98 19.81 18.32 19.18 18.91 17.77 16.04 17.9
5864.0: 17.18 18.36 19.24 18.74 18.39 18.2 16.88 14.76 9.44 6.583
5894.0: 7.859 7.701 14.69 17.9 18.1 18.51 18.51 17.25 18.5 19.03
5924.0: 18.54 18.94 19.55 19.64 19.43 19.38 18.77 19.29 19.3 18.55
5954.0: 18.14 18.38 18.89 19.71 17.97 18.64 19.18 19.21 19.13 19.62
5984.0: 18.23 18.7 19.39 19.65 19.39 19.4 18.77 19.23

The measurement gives 1.1 angstrom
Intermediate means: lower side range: 14.6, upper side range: 18.9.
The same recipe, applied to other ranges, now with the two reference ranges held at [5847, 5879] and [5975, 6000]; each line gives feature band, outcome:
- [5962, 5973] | 0.1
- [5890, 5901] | 5.6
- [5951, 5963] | 0.2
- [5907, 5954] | -0.3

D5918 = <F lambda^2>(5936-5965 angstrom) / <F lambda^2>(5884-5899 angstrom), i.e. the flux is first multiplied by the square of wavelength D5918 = 2.09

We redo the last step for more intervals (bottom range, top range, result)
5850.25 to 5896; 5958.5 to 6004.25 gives 1.26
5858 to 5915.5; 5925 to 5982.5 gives 1.25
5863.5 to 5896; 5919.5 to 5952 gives 1.31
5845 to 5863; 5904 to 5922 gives 1.04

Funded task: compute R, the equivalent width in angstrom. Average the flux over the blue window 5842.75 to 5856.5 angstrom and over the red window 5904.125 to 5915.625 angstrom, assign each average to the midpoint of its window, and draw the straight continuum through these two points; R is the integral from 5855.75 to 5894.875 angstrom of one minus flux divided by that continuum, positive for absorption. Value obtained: 6.3 angstrom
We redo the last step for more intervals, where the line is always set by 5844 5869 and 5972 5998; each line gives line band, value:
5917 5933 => -0.3 angstrom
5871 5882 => 0.0 angstrom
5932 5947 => -0.4 angstrom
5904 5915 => 0.2 angstrom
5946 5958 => 0.2 angstrom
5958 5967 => 0.0 angstrom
